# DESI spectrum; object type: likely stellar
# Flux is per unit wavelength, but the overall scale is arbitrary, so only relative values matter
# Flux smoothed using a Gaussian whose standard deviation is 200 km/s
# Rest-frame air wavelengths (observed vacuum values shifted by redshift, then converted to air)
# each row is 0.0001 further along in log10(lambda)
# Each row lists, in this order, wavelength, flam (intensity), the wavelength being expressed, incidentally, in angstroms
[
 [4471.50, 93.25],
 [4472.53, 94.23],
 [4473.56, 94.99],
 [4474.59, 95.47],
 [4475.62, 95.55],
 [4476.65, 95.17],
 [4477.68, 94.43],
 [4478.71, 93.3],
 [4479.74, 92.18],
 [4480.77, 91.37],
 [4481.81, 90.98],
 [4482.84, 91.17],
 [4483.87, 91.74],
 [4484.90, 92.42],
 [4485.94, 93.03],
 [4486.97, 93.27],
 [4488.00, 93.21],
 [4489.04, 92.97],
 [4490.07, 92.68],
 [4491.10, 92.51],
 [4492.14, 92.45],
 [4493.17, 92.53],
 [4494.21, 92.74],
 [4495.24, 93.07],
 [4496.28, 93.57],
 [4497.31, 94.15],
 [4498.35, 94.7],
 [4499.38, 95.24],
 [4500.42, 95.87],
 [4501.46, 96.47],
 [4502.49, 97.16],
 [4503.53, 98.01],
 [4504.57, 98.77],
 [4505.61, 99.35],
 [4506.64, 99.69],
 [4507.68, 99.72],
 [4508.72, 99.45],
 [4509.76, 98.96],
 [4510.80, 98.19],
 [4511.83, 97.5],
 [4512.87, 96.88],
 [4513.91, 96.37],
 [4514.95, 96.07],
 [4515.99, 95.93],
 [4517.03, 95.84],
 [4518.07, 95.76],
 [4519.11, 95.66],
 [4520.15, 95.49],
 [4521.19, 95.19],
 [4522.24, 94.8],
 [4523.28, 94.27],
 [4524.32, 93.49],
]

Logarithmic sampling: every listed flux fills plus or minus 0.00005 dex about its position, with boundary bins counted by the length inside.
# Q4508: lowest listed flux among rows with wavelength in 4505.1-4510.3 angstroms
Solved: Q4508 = 98.96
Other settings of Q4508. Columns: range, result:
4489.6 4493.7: 92.45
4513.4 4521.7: 95.19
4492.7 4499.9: 92.53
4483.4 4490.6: 91.74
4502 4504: 97.16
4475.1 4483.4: 90.98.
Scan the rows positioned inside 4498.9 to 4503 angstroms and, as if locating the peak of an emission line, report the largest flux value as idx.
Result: 97.16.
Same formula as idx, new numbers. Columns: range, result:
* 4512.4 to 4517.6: 96.88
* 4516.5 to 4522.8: 95.84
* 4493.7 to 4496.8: 93.57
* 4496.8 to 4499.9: 95.24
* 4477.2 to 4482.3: 94.43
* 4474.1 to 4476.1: 95.55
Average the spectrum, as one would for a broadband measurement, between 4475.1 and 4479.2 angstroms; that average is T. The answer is 94.7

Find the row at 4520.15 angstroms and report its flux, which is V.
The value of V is 95.49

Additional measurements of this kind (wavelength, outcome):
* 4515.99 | 95.93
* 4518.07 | 95.76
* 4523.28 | 94.27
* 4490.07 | 92.68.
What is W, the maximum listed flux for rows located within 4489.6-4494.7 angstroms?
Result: 92.74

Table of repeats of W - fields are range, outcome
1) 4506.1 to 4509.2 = 99.72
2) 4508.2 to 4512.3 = 99.45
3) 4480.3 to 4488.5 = 93.27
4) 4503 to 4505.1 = 98.77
